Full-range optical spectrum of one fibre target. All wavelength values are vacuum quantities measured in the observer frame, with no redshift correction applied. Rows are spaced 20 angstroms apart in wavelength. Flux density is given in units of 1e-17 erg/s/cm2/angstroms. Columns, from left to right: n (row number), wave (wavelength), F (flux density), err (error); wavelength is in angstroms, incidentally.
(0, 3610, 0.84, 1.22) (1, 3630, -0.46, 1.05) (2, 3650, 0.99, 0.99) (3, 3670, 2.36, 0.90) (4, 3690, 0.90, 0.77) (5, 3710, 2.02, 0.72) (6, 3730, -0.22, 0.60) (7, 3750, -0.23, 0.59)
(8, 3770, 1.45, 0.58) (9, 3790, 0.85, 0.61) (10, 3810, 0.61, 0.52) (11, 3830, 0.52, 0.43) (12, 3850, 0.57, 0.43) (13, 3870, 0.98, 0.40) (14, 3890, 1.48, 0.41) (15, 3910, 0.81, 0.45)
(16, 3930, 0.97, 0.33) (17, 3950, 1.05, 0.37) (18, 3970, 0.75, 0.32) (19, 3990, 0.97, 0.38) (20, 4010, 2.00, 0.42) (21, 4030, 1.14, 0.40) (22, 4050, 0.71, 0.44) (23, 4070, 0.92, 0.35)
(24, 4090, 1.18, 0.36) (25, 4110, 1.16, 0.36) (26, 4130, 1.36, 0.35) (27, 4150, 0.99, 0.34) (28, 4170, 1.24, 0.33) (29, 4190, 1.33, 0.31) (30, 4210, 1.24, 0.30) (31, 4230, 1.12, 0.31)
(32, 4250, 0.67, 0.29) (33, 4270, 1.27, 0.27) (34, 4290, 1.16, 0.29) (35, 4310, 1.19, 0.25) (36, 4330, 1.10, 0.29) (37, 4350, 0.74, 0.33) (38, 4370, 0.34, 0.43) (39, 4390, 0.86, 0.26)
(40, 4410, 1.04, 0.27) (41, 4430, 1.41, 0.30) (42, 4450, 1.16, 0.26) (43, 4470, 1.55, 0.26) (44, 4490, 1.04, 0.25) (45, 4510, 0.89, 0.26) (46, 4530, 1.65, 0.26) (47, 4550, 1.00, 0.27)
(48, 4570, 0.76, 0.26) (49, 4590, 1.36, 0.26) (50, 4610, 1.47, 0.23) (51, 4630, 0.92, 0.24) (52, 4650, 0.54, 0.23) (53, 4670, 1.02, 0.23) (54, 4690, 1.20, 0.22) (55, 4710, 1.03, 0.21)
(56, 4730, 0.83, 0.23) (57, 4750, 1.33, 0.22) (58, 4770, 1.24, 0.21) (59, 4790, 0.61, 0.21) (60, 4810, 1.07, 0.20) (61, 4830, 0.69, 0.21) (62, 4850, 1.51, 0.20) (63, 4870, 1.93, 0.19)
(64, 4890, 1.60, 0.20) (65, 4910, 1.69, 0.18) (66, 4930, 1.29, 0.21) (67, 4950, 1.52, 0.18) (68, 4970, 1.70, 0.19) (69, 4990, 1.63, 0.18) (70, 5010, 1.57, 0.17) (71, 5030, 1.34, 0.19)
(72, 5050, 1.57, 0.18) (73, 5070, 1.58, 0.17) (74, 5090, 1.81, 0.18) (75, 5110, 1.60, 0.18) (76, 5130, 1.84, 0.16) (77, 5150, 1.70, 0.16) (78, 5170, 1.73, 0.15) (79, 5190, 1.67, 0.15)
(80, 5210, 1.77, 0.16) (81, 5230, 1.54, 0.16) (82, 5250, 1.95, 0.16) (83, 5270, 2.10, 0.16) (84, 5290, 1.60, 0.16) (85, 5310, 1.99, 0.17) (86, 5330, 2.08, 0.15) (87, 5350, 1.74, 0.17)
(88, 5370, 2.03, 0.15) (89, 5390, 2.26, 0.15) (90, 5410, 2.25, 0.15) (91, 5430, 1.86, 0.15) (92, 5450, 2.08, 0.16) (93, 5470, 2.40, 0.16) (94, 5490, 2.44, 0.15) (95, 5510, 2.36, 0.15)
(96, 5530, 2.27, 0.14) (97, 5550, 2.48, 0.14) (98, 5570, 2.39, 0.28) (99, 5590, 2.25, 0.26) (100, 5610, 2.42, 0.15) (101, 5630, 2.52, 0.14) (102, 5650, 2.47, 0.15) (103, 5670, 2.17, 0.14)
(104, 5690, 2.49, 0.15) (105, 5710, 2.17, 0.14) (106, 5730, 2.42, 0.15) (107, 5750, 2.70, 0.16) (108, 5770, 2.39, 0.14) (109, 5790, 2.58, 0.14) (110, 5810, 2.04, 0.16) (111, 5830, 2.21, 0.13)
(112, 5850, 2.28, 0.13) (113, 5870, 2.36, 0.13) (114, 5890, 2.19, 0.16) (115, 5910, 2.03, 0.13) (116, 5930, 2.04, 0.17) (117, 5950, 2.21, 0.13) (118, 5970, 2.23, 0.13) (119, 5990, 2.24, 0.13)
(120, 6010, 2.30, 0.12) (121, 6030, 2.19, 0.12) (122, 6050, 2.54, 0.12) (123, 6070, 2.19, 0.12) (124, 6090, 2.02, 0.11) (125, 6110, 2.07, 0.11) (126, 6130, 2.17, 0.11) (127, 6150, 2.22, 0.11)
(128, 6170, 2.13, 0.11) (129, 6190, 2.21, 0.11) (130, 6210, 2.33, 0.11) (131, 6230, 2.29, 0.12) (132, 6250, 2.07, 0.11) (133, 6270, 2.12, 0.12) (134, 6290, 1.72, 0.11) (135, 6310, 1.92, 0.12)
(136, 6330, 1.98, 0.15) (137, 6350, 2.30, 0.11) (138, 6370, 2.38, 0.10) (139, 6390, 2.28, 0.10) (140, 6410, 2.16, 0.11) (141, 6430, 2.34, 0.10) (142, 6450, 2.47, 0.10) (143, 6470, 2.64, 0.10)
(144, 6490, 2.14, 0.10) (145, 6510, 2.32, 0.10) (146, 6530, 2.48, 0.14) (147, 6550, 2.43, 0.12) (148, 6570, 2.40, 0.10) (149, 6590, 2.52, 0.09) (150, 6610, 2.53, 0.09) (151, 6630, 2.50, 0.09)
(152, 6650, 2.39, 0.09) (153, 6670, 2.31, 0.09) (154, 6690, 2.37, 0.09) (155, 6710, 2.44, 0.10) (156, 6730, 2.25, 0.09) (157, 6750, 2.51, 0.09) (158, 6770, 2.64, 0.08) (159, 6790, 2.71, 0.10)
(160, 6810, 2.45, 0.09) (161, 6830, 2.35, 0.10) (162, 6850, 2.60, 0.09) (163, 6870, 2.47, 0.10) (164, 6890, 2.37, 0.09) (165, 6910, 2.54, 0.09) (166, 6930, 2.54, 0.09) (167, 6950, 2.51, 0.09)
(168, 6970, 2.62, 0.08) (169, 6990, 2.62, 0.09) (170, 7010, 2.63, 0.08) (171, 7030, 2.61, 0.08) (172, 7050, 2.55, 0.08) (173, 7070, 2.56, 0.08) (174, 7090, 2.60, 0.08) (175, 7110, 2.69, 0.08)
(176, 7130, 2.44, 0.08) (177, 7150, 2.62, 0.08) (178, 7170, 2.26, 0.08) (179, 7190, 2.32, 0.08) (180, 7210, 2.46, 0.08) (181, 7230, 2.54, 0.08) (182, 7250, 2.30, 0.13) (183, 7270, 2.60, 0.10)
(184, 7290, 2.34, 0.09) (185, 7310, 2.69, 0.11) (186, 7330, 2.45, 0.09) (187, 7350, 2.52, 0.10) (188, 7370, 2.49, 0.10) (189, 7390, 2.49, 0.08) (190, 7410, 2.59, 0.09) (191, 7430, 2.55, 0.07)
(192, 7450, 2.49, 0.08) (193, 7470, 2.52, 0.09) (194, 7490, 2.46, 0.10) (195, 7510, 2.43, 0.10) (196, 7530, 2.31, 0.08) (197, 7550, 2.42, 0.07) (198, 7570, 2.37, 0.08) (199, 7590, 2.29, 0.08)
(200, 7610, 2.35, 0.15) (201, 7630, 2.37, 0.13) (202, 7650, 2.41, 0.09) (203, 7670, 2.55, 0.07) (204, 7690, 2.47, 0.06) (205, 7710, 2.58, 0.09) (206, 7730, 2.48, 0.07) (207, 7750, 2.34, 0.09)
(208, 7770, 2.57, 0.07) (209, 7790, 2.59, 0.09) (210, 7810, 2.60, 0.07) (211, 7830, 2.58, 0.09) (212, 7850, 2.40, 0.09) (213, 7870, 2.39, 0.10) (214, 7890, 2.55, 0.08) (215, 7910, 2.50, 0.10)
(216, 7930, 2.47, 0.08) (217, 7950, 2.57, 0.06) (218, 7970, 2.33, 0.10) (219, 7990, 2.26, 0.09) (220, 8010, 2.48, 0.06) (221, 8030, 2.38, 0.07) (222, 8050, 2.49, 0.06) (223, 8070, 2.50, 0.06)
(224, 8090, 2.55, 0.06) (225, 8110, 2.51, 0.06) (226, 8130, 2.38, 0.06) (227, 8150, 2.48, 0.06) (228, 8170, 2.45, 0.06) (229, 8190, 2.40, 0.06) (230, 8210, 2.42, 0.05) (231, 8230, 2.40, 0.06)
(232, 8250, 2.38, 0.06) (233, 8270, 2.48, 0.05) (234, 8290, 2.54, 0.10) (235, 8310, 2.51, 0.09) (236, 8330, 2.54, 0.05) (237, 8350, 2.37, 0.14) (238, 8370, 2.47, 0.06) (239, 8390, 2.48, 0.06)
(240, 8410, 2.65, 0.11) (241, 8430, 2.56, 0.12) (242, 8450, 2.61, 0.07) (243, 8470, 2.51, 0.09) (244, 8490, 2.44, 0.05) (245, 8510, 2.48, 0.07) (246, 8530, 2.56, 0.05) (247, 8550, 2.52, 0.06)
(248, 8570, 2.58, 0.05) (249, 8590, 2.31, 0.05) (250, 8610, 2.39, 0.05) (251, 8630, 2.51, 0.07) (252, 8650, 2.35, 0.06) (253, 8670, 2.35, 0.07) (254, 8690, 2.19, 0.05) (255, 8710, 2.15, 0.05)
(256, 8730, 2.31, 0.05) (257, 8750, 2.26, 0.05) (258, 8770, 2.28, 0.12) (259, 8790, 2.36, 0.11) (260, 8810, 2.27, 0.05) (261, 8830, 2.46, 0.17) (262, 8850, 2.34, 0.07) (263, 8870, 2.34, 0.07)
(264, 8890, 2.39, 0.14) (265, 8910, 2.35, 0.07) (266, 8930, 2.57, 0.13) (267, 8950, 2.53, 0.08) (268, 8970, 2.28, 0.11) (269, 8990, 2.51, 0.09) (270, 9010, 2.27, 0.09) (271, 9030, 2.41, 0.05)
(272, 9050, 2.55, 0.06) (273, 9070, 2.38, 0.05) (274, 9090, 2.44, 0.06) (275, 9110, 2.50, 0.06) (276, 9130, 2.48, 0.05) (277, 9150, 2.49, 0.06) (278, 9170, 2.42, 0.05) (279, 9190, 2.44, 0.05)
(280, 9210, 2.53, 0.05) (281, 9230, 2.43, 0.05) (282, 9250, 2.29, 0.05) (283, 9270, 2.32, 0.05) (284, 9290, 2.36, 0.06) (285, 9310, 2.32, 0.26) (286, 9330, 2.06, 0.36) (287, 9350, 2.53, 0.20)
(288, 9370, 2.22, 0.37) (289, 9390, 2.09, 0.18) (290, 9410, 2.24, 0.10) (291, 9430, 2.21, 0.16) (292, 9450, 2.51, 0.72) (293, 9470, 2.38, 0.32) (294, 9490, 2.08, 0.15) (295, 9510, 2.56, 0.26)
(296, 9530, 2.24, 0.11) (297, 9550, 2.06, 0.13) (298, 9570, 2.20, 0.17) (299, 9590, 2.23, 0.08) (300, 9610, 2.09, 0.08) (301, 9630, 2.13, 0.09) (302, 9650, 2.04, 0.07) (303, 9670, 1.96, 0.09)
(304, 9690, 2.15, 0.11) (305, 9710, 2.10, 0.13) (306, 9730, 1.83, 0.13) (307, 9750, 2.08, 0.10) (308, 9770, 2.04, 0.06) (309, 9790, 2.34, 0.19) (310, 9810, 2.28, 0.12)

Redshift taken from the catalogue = 0.217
